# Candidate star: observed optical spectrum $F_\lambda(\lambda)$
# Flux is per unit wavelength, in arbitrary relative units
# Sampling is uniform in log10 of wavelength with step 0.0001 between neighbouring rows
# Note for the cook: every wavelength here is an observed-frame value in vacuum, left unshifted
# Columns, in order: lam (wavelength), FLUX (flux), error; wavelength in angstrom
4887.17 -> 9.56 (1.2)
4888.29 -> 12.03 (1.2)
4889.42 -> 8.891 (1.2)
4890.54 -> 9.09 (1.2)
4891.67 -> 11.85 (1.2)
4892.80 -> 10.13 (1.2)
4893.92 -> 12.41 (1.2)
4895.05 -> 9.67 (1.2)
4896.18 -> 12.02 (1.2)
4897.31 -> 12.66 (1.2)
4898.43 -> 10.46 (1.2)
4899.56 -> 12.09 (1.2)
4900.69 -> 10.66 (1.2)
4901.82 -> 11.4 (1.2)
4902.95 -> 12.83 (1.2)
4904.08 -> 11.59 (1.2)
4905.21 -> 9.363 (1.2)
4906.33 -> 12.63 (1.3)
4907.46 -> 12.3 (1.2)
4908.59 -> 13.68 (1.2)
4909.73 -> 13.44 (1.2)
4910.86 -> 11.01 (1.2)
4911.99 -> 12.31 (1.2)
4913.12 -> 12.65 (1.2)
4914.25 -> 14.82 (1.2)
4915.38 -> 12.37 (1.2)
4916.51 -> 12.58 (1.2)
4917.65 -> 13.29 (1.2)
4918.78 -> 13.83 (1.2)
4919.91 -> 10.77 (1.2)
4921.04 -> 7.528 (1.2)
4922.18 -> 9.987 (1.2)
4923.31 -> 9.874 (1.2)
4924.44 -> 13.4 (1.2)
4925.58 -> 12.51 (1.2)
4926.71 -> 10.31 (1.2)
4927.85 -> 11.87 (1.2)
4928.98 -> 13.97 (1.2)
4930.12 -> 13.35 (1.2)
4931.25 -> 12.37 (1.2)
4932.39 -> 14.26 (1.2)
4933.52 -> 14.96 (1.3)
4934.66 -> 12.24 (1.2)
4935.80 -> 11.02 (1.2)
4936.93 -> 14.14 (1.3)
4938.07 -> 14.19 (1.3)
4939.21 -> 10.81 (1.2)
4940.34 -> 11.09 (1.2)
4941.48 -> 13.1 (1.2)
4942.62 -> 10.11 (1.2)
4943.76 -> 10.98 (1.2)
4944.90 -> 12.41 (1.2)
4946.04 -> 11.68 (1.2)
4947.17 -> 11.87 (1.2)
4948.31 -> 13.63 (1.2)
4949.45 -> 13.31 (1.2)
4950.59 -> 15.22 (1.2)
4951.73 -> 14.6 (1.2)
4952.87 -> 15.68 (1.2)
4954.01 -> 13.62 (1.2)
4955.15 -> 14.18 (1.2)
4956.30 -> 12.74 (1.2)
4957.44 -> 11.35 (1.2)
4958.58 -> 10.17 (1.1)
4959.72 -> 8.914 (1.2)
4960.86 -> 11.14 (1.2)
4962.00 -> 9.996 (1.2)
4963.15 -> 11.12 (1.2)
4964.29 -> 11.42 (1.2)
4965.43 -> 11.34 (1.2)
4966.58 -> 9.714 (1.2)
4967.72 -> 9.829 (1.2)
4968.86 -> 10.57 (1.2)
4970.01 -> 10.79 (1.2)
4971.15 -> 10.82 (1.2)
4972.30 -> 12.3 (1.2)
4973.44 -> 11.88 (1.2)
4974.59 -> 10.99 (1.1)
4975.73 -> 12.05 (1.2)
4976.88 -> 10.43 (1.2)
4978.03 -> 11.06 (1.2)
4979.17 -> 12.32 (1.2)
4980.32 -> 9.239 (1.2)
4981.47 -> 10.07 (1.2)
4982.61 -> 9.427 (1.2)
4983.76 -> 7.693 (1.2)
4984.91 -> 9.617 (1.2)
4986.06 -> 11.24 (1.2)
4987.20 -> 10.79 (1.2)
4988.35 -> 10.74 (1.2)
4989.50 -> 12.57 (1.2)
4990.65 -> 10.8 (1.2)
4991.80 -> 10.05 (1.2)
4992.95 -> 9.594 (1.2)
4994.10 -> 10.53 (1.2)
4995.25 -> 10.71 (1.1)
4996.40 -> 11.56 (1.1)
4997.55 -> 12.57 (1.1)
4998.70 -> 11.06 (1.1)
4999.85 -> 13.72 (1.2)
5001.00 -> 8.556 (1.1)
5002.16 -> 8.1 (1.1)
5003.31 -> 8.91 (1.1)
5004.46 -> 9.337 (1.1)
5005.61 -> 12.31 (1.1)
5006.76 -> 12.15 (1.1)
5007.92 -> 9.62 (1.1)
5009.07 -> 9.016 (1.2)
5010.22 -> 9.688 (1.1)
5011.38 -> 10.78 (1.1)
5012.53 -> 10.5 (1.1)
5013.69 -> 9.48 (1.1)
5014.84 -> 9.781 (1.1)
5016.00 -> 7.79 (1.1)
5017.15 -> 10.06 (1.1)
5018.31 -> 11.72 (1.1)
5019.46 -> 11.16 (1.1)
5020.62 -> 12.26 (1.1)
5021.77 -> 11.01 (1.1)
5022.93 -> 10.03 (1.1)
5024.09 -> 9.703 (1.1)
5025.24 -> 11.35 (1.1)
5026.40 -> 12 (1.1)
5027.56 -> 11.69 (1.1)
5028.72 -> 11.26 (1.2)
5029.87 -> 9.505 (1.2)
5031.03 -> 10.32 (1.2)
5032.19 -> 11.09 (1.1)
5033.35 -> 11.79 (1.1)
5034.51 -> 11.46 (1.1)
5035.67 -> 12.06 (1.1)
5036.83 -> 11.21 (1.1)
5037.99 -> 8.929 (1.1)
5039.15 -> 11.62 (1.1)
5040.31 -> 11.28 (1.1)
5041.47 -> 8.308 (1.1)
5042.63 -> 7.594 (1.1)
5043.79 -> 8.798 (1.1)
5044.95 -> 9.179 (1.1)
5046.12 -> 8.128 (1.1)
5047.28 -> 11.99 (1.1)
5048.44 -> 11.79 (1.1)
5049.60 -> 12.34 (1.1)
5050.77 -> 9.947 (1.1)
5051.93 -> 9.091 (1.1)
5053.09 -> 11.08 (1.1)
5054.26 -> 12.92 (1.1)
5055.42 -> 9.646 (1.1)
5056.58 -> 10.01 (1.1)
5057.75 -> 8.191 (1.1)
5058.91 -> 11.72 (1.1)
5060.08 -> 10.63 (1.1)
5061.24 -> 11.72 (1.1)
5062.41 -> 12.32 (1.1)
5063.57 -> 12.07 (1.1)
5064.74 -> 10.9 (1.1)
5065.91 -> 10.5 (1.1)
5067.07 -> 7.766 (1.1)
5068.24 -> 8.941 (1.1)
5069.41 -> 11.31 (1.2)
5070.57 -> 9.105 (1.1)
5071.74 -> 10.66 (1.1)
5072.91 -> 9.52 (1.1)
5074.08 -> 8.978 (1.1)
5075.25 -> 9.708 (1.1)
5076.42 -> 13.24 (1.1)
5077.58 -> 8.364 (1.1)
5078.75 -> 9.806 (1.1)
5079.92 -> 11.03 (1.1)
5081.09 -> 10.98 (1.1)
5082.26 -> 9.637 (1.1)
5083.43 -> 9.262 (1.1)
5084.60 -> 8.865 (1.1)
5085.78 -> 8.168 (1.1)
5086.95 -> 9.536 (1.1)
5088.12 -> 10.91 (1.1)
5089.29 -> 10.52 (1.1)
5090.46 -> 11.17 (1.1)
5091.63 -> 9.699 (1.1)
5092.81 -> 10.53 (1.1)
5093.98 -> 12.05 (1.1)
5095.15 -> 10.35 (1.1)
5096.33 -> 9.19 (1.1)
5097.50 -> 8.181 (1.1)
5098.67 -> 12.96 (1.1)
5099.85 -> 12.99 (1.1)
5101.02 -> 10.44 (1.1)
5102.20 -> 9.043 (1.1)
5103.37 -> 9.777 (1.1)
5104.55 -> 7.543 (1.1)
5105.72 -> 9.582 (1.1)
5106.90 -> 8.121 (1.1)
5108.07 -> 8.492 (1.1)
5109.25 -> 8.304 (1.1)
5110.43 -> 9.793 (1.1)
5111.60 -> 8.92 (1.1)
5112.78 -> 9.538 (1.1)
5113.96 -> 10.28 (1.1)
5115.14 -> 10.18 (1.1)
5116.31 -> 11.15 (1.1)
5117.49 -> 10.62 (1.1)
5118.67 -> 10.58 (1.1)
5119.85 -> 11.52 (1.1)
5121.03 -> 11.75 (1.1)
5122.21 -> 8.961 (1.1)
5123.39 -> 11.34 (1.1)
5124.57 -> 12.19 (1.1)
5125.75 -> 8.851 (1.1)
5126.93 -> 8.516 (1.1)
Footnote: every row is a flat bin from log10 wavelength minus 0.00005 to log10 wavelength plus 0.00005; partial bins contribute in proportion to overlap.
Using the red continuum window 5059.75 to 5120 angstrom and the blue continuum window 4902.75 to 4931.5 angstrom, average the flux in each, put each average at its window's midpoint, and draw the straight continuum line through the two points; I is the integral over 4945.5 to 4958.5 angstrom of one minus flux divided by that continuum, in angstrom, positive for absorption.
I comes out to -1.8 angstrom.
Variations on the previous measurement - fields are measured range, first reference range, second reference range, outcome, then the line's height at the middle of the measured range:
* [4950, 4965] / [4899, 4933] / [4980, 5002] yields -1.4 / 11.2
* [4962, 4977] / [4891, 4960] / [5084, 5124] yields 0.9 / 11.7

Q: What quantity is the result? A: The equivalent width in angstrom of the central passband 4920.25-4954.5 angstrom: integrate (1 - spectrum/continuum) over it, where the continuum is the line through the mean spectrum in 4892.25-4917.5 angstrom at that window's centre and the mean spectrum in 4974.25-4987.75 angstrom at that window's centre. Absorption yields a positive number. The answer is -3.5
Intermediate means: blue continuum 12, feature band 12.5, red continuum 10.4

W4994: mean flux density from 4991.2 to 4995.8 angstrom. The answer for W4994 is 10.2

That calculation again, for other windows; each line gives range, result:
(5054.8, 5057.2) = 9.87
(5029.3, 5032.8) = 10.3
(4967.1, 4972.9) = 10.9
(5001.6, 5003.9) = 8.53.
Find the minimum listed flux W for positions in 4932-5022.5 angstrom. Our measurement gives 7.693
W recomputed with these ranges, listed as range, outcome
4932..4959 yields 10.11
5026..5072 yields 7.594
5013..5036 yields 7.79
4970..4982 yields 9.239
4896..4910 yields 9.363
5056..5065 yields 8.191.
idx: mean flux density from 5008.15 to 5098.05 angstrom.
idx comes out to 10.3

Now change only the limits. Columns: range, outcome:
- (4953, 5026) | 10.7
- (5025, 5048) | 10.5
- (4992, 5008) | 10.6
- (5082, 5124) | 10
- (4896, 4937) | 12.2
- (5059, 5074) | 10.4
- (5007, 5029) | 10.5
